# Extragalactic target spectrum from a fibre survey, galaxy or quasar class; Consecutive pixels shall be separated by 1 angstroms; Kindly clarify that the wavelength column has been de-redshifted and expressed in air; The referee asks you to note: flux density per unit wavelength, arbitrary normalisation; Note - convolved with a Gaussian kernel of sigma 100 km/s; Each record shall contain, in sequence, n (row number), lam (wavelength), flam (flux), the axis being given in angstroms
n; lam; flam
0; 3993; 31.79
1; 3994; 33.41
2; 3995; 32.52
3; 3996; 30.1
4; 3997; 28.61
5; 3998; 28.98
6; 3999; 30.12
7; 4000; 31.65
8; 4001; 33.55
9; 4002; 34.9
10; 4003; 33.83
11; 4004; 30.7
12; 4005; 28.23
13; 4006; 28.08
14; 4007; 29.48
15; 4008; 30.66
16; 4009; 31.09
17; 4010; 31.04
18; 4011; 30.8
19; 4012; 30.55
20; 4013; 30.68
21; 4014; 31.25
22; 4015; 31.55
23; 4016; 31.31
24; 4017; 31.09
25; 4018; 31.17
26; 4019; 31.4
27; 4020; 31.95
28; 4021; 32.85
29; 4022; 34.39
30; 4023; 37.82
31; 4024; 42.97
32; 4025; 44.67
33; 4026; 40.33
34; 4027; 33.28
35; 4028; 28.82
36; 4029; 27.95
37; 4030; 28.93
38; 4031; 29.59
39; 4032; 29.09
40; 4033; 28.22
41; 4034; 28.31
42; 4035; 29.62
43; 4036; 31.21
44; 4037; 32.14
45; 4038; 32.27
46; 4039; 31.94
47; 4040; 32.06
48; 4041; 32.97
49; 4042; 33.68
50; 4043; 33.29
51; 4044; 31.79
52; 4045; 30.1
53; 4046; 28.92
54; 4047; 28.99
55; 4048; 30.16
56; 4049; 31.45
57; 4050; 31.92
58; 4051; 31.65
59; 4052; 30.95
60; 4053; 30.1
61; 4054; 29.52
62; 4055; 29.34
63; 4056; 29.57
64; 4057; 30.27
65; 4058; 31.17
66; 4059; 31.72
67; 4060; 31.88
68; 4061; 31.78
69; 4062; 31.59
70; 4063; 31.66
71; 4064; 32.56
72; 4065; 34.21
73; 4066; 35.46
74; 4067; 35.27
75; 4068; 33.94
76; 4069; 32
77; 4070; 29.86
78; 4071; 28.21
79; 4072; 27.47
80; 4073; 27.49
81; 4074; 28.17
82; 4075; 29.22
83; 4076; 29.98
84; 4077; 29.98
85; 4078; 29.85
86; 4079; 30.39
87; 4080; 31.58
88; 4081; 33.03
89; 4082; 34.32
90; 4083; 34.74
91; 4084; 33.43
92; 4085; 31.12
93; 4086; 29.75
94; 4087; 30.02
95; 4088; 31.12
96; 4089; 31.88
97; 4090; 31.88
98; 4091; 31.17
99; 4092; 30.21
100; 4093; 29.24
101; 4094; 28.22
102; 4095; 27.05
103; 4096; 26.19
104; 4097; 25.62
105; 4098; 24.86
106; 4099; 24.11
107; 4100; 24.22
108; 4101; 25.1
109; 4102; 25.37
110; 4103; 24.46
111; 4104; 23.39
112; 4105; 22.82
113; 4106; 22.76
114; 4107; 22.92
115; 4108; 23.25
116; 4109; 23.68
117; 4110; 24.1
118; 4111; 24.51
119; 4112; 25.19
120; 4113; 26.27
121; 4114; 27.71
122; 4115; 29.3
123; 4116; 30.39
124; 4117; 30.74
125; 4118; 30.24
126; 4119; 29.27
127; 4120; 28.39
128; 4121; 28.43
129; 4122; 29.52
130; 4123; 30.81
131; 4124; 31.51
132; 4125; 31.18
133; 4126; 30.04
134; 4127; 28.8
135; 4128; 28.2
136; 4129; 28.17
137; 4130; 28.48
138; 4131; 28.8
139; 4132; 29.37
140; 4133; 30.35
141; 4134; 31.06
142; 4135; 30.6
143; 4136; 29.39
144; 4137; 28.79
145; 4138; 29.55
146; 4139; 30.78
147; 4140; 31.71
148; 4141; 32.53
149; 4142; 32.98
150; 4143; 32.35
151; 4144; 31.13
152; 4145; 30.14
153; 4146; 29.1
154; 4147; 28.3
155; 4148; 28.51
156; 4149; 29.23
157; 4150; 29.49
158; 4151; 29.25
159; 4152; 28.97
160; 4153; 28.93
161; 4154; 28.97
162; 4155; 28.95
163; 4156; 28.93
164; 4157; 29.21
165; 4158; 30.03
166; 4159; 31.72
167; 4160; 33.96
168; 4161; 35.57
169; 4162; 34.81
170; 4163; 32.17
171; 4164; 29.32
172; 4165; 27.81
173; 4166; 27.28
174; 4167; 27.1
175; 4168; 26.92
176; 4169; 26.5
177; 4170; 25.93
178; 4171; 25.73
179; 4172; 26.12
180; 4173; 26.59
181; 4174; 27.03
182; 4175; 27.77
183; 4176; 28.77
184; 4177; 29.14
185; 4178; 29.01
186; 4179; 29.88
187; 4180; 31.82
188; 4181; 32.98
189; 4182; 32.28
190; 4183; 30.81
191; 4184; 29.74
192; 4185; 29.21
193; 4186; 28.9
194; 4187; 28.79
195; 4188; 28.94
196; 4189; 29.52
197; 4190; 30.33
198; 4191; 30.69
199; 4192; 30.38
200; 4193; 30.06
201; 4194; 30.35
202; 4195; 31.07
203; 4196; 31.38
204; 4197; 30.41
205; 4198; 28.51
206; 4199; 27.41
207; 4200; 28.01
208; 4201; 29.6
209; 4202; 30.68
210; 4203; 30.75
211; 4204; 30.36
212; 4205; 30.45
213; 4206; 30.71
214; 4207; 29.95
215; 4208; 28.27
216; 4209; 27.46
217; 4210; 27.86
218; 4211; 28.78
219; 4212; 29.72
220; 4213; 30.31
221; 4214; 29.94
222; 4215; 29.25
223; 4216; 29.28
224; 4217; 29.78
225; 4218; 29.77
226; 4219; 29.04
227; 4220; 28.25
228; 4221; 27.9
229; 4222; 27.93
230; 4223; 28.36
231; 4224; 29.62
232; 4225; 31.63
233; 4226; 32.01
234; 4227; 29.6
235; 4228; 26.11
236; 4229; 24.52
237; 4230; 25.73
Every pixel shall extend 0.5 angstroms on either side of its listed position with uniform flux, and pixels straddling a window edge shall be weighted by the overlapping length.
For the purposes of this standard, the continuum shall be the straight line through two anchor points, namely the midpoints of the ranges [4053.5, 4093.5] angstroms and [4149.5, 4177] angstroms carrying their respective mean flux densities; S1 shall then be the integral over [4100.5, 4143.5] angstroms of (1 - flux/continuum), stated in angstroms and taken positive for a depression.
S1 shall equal 2.5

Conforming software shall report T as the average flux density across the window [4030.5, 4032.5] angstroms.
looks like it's 29.3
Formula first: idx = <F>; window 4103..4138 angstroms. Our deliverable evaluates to 27.9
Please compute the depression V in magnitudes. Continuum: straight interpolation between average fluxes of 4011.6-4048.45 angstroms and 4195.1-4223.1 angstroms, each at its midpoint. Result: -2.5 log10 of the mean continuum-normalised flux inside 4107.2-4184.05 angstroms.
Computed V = 0.039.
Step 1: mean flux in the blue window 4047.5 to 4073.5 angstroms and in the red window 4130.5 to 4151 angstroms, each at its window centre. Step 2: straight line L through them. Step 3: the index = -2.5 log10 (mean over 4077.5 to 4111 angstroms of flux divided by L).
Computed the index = 0.11 mag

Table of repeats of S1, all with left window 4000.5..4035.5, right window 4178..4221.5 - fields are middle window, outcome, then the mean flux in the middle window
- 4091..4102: 1.56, 26.6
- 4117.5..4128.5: 0.37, 29.7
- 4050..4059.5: 0.30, 30.6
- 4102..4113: 2.49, 23.9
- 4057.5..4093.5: -0.03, 31.3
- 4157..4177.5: 0.77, 29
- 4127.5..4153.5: 0.54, 29.9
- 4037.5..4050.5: 0.07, 31.5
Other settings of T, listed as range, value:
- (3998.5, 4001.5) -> 31.8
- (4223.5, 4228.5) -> 29.8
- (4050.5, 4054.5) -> 30.6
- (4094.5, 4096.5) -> 26.6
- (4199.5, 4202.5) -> 29.4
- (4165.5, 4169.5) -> 27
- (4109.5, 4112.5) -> 24.6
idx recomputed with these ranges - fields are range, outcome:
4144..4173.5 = 29.2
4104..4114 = 24.1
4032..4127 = 29.6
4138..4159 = 30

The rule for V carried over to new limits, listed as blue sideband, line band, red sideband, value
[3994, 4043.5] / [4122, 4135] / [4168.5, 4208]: 0.02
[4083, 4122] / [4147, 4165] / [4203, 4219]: -0.07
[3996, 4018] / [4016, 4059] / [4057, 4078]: -0.03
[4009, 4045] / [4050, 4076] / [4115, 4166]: 0.02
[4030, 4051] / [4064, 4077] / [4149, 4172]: -0.02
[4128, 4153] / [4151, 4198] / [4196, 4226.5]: 0.00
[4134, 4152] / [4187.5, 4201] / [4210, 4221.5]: -0.01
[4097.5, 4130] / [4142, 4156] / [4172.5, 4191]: -0.05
